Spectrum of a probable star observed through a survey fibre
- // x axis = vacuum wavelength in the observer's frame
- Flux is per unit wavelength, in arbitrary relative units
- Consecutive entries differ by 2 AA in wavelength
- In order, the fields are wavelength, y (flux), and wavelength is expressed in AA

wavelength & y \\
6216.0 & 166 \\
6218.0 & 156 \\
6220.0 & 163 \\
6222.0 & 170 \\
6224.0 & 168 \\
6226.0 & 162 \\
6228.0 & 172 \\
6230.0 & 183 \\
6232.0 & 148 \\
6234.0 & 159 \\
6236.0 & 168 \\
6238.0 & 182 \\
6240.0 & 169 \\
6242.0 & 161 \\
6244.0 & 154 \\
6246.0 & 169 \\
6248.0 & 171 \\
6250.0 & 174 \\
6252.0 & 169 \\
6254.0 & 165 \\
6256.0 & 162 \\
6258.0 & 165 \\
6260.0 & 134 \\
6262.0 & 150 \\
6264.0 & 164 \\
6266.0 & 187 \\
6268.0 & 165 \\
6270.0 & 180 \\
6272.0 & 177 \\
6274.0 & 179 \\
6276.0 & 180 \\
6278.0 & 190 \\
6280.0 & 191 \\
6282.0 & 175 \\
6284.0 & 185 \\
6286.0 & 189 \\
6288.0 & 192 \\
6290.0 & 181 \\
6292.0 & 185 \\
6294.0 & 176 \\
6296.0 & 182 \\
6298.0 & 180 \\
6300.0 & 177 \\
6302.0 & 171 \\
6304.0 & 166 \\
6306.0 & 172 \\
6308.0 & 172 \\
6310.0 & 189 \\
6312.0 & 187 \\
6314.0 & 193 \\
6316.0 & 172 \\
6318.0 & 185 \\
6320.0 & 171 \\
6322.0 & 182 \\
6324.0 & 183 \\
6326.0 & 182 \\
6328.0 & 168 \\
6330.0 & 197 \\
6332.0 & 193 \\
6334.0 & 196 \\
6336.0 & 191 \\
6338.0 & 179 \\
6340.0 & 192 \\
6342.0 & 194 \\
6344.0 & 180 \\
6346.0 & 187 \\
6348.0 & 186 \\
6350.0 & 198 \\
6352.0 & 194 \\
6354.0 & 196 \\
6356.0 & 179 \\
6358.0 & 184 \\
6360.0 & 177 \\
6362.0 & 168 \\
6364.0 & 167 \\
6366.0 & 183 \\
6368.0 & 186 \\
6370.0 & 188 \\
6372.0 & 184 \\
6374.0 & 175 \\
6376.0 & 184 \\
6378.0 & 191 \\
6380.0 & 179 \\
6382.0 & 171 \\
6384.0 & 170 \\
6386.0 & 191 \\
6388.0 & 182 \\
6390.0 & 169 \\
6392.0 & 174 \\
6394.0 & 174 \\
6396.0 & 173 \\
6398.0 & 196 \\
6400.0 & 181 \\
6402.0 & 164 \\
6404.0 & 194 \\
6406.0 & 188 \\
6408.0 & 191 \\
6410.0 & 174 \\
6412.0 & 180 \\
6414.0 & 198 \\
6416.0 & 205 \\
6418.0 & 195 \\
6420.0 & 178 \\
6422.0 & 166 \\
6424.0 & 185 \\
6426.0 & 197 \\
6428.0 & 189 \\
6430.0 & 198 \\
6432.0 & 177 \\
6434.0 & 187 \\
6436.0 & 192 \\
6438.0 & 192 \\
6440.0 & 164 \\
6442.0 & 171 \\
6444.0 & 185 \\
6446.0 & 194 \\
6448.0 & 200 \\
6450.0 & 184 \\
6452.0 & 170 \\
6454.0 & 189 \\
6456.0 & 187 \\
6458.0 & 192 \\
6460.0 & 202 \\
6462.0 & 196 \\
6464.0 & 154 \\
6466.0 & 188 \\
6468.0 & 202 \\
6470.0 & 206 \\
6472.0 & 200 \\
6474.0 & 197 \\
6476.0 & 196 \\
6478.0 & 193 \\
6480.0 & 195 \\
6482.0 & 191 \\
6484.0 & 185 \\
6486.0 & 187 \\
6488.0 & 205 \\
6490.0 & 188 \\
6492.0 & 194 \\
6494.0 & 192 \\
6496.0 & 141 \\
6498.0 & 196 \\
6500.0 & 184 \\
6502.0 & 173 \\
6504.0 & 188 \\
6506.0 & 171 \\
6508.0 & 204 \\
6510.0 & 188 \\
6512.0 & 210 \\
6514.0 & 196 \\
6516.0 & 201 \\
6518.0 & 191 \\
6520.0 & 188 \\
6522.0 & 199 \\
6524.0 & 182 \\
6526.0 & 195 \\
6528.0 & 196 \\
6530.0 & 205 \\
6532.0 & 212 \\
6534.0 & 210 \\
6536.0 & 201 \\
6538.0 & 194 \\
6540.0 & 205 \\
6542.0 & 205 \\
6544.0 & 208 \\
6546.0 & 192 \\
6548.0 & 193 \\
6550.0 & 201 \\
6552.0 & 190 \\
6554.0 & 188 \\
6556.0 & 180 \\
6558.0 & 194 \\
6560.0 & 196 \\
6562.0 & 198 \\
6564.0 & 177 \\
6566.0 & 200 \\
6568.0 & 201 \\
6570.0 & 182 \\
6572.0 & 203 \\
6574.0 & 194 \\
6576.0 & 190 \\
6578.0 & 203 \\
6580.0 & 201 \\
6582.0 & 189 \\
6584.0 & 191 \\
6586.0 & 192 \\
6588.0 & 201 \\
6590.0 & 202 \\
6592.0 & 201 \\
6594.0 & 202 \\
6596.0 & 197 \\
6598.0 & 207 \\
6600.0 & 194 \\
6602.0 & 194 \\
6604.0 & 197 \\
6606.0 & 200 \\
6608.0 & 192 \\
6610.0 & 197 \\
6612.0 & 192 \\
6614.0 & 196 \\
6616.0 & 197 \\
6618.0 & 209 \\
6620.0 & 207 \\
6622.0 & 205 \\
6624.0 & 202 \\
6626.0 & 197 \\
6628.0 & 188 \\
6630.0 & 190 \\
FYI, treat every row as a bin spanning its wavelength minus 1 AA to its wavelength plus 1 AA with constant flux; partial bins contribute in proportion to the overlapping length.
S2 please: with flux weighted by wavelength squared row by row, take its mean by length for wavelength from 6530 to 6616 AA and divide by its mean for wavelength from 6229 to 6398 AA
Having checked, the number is 1.20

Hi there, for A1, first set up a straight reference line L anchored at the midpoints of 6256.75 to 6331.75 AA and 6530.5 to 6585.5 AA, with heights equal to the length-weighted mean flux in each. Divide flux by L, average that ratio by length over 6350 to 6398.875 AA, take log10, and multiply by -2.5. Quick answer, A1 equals 0.01 mag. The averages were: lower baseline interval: 178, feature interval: 181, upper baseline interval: 196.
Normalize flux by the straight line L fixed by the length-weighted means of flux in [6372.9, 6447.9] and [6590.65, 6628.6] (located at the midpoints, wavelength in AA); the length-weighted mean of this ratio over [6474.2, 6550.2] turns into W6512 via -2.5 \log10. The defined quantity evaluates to -0.013 mag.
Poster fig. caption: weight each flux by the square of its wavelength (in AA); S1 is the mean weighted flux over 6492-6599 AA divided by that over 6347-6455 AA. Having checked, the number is 1.11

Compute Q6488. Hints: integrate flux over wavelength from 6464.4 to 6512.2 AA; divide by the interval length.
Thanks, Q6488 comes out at 190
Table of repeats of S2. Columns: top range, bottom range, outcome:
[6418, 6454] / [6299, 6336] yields 1.06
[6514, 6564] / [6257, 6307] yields 1.21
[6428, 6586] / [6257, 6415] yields 1.12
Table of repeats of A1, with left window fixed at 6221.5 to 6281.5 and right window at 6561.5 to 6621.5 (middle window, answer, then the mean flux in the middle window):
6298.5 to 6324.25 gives -0.03 mag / 178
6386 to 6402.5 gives 0.02 mag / 178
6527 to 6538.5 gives -0.06 mag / 203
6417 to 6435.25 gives -0.01 mag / 186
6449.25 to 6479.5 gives -0.02 mag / 191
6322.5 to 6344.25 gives -0.07 mag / 187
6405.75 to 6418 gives -0.05 mag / 190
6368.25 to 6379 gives -0.03 mag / 185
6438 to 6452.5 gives 0.02 mag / 182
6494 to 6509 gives 0.05 mag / 180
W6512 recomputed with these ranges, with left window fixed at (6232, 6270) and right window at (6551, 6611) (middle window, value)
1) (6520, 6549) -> -0.05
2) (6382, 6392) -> 0.00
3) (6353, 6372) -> -0.04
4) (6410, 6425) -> -0.03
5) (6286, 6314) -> -0.07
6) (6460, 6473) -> -0.04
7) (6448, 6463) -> -0.03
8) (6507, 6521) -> -0.04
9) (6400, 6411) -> -0.02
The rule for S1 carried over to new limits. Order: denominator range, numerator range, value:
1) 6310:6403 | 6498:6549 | 1.13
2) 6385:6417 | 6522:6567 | 1.12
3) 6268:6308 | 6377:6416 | 1.05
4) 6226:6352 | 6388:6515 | 1.11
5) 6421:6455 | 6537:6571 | 1.09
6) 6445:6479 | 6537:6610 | 1.06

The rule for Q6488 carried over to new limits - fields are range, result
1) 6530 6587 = 196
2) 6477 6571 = 193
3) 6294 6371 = 183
